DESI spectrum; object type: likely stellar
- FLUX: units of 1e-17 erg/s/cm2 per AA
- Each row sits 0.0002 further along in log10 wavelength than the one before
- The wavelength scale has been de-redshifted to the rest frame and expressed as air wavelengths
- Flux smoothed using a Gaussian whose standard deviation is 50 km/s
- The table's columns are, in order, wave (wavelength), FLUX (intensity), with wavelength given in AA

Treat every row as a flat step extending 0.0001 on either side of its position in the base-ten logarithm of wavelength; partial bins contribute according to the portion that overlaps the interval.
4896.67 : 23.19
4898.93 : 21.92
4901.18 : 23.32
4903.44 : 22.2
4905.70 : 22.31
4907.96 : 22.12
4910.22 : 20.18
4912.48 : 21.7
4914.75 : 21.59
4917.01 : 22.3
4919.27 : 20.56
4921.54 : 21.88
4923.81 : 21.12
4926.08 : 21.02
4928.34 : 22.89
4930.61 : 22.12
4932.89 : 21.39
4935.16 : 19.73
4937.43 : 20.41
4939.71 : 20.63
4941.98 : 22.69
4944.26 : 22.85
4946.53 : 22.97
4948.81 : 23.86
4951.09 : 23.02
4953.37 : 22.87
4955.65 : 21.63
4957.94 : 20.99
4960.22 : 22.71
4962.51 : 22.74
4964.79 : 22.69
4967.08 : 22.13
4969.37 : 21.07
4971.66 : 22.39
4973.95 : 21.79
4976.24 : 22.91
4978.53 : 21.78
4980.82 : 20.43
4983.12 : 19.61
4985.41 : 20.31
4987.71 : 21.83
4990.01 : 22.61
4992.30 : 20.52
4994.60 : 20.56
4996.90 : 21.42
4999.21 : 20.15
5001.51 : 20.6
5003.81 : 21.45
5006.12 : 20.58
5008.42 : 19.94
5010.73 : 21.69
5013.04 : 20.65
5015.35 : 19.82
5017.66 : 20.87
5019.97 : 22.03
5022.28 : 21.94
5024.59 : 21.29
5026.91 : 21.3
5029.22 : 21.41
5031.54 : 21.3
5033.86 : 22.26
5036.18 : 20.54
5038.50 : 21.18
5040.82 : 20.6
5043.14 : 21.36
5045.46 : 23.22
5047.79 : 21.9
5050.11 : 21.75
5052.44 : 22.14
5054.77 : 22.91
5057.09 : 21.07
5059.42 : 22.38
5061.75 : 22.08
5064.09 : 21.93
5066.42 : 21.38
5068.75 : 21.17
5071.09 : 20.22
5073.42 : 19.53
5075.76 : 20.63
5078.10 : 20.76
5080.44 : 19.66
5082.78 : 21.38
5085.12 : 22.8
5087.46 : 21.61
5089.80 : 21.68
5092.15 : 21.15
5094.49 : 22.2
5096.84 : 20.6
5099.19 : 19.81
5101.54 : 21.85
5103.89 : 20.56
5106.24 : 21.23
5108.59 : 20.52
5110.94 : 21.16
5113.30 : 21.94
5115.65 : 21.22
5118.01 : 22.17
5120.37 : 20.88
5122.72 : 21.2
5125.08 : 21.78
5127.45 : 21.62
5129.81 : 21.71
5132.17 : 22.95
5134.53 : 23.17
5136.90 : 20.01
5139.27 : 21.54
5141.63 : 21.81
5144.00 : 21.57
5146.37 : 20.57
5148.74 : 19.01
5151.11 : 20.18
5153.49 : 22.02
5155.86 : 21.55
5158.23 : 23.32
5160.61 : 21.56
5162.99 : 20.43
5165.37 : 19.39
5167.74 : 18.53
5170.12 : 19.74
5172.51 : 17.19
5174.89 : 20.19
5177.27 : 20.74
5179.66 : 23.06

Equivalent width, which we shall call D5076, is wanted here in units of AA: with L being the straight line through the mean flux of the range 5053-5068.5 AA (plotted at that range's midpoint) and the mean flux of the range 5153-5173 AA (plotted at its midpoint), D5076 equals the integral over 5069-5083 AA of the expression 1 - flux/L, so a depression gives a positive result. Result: 0.9 AA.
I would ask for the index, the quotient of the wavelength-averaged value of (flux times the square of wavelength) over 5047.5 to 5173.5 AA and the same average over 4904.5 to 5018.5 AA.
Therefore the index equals 1.04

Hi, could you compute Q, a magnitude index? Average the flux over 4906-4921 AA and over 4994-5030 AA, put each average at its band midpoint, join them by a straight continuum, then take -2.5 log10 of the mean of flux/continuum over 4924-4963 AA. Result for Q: -0.03 mag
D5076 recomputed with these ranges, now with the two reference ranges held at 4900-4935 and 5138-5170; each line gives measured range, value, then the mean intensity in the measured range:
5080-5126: -0.6 AA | 21.3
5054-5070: -0.5 AA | 21.8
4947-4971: -0.9 AA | 22.4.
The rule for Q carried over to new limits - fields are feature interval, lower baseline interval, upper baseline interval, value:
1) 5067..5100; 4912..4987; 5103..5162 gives 0.028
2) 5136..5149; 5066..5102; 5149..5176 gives -0.021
